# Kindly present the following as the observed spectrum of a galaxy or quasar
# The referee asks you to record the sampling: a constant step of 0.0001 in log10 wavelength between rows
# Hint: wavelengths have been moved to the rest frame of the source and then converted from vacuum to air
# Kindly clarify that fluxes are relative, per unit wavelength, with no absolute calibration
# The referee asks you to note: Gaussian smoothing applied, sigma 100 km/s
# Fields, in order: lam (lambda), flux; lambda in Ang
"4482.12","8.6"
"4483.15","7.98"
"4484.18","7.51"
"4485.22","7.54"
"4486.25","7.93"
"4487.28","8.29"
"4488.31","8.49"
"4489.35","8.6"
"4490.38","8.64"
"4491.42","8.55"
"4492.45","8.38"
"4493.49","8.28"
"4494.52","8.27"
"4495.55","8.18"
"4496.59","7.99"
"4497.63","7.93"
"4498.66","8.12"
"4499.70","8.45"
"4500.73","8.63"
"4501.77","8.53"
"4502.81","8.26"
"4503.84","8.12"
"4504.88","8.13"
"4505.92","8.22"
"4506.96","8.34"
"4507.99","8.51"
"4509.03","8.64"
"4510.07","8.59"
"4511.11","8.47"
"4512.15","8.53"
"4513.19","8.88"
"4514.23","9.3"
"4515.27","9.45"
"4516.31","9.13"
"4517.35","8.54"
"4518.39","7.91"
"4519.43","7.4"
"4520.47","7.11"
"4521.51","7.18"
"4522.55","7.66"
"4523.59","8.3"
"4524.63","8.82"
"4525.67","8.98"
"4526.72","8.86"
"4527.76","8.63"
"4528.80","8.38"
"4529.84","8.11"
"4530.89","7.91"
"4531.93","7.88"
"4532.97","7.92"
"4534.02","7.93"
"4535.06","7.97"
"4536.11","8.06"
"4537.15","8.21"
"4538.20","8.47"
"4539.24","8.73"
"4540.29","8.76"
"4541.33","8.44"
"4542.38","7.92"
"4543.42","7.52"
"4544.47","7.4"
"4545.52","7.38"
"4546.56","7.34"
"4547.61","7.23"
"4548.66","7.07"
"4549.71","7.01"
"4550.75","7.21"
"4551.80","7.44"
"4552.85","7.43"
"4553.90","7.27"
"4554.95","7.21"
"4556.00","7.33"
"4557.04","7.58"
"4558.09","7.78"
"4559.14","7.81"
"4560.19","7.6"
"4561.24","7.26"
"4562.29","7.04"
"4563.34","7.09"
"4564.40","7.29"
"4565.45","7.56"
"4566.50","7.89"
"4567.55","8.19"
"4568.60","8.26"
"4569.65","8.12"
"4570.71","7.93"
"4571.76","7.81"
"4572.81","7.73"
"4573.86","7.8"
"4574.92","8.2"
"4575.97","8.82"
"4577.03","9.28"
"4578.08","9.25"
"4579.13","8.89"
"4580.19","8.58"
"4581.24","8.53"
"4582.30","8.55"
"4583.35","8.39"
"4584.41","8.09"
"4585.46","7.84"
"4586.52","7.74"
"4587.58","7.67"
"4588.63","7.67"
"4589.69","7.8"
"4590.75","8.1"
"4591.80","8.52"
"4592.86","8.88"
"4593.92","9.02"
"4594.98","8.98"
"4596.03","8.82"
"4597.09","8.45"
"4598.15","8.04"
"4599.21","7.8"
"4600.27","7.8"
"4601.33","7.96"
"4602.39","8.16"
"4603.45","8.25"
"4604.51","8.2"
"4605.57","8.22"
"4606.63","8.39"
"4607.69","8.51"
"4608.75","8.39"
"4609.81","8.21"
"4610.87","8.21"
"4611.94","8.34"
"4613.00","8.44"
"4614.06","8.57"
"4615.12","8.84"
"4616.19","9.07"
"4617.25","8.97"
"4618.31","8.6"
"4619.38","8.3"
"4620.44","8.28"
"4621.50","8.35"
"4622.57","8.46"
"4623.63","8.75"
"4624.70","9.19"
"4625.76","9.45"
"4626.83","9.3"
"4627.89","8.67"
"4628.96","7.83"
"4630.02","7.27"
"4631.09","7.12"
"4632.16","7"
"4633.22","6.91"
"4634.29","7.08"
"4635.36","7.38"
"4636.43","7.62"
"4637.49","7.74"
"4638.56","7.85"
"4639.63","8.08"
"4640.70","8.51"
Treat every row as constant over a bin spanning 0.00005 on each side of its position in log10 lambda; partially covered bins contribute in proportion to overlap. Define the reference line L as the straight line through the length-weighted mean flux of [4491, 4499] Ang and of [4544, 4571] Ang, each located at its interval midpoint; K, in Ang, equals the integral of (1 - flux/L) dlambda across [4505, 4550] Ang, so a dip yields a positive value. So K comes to -1.9 Ang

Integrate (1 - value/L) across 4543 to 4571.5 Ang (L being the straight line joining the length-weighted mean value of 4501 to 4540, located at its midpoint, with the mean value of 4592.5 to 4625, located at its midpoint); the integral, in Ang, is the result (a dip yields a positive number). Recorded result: 3.0 Ang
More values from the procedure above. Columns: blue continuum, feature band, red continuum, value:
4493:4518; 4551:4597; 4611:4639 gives 1.6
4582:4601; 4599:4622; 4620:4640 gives -0.7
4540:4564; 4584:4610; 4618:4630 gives -0.2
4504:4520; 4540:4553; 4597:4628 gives 1.5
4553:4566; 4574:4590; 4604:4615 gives -1.1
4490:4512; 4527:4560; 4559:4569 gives 0.2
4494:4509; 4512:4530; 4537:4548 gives -0.6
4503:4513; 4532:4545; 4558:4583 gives 0.2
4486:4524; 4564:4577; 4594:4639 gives 0.4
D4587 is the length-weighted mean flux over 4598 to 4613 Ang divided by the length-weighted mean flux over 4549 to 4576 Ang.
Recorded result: 1.1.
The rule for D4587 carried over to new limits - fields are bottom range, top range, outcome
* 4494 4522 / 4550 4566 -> 0.89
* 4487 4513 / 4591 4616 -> 1.00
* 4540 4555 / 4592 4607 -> 1.11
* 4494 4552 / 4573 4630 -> 1.03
